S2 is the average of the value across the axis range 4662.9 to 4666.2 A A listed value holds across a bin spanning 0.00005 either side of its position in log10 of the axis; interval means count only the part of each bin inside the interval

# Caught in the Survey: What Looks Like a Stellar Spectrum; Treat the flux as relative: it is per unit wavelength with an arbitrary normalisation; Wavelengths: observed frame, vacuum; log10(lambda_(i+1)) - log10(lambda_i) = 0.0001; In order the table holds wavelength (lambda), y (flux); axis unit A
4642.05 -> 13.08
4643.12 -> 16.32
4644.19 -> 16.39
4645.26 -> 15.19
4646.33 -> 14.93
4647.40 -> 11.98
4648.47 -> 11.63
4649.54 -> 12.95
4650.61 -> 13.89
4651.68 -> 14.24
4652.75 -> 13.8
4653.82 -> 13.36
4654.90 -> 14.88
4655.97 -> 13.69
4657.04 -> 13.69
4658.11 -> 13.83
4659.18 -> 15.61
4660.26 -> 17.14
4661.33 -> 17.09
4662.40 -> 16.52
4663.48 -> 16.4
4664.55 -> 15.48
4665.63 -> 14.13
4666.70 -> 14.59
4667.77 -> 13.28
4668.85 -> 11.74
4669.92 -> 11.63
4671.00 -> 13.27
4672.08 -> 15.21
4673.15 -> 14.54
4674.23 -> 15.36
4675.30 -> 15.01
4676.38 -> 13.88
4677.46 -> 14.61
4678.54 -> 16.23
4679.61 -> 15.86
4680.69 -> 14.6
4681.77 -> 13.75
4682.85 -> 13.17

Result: 15.3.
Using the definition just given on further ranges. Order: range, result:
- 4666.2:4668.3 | 14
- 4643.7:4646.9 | 15.4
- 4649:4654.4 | 13.6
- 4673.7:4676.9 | 14.8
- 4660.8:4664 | 16.7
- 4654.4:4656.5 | 14.3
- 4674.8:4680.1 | 15.1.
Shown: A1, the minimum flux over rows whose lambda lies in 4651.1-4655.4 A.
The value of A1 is 13.36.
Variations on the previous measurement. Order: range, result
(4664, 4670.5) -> 11.63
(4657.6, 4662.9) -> 13.83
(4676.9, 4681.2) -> 14.6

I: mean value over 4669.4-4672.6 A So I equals 13.3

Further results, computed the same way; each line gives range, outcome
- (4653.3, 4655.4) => 14.1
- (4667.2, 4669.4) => 12.6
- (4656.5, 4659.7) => 14.4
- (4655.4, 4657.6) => 13.8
